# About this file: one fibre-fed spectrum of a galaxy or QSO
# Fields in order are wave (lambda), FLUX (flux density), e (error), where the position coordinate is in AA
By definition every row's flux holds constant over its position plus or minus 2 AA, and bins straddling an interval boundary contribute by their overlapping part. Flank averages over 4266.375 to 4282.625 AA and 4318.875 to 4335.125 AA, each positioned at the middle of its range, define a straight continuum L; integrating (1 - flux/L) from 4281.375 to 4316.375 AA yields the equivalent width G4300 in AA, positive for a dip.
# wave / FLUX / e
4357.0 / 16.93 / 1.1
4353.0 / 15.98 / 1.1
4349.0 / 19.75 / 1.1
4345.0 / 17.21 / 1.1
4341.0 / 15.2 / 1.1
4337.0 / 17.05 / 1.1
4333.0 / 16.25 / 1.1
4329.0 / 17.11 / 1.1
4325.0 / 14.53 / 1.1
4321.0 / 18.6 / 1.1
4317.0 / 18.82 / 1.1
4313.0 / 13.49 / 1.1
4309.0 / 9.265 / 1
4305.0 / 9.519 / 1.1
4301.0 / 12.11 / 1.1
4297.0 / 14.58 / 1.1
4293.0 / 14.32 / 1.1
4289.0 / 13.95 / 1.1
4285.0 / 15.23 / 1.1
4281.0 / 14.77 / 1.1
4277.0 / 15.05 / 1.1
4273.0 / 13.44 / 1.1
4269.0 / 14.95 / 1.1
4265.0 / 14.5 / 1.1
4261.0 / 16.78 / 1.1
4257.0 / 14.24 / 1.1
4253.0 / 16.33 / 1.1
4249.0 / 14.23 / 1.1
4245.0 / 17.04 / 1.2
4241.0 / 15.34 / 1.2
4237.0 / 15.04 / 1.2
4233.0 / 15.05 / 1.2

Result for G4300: 5.3 AA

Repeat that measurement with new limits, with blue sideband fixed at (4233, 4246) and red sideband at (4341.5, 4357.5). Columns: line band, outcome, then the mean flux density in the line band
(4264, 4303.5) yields 5.0 AA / 14.2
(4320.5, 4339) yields 0.5 AA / 16.6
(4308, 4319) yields 1.6 AA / 14.3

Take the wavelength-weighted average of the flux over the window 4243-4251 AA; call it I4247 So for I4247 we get 15.6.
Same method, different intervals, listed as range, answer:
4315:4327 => 17.3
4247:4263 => 15.4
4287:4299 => 14.3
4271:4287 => 14.6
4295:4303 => 13.3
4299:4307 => 10.8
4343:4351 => 18.5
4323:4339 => 16.2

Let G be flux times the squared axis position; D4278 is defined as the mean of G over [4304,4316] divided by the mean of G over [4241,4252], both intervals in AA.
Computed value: 0.8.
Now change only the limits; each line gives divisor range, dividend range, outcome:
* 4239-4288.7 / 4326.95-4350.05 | 1.16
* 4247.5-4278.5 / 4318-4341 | 1.15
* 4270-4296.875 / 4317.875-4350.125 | 1.20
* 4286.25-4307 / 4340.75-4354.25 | 1.37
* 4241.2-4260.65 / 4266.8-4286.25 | 0.95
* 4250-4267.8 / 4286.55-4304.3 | 0.89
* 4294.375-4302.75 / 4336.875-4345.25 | 1.23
